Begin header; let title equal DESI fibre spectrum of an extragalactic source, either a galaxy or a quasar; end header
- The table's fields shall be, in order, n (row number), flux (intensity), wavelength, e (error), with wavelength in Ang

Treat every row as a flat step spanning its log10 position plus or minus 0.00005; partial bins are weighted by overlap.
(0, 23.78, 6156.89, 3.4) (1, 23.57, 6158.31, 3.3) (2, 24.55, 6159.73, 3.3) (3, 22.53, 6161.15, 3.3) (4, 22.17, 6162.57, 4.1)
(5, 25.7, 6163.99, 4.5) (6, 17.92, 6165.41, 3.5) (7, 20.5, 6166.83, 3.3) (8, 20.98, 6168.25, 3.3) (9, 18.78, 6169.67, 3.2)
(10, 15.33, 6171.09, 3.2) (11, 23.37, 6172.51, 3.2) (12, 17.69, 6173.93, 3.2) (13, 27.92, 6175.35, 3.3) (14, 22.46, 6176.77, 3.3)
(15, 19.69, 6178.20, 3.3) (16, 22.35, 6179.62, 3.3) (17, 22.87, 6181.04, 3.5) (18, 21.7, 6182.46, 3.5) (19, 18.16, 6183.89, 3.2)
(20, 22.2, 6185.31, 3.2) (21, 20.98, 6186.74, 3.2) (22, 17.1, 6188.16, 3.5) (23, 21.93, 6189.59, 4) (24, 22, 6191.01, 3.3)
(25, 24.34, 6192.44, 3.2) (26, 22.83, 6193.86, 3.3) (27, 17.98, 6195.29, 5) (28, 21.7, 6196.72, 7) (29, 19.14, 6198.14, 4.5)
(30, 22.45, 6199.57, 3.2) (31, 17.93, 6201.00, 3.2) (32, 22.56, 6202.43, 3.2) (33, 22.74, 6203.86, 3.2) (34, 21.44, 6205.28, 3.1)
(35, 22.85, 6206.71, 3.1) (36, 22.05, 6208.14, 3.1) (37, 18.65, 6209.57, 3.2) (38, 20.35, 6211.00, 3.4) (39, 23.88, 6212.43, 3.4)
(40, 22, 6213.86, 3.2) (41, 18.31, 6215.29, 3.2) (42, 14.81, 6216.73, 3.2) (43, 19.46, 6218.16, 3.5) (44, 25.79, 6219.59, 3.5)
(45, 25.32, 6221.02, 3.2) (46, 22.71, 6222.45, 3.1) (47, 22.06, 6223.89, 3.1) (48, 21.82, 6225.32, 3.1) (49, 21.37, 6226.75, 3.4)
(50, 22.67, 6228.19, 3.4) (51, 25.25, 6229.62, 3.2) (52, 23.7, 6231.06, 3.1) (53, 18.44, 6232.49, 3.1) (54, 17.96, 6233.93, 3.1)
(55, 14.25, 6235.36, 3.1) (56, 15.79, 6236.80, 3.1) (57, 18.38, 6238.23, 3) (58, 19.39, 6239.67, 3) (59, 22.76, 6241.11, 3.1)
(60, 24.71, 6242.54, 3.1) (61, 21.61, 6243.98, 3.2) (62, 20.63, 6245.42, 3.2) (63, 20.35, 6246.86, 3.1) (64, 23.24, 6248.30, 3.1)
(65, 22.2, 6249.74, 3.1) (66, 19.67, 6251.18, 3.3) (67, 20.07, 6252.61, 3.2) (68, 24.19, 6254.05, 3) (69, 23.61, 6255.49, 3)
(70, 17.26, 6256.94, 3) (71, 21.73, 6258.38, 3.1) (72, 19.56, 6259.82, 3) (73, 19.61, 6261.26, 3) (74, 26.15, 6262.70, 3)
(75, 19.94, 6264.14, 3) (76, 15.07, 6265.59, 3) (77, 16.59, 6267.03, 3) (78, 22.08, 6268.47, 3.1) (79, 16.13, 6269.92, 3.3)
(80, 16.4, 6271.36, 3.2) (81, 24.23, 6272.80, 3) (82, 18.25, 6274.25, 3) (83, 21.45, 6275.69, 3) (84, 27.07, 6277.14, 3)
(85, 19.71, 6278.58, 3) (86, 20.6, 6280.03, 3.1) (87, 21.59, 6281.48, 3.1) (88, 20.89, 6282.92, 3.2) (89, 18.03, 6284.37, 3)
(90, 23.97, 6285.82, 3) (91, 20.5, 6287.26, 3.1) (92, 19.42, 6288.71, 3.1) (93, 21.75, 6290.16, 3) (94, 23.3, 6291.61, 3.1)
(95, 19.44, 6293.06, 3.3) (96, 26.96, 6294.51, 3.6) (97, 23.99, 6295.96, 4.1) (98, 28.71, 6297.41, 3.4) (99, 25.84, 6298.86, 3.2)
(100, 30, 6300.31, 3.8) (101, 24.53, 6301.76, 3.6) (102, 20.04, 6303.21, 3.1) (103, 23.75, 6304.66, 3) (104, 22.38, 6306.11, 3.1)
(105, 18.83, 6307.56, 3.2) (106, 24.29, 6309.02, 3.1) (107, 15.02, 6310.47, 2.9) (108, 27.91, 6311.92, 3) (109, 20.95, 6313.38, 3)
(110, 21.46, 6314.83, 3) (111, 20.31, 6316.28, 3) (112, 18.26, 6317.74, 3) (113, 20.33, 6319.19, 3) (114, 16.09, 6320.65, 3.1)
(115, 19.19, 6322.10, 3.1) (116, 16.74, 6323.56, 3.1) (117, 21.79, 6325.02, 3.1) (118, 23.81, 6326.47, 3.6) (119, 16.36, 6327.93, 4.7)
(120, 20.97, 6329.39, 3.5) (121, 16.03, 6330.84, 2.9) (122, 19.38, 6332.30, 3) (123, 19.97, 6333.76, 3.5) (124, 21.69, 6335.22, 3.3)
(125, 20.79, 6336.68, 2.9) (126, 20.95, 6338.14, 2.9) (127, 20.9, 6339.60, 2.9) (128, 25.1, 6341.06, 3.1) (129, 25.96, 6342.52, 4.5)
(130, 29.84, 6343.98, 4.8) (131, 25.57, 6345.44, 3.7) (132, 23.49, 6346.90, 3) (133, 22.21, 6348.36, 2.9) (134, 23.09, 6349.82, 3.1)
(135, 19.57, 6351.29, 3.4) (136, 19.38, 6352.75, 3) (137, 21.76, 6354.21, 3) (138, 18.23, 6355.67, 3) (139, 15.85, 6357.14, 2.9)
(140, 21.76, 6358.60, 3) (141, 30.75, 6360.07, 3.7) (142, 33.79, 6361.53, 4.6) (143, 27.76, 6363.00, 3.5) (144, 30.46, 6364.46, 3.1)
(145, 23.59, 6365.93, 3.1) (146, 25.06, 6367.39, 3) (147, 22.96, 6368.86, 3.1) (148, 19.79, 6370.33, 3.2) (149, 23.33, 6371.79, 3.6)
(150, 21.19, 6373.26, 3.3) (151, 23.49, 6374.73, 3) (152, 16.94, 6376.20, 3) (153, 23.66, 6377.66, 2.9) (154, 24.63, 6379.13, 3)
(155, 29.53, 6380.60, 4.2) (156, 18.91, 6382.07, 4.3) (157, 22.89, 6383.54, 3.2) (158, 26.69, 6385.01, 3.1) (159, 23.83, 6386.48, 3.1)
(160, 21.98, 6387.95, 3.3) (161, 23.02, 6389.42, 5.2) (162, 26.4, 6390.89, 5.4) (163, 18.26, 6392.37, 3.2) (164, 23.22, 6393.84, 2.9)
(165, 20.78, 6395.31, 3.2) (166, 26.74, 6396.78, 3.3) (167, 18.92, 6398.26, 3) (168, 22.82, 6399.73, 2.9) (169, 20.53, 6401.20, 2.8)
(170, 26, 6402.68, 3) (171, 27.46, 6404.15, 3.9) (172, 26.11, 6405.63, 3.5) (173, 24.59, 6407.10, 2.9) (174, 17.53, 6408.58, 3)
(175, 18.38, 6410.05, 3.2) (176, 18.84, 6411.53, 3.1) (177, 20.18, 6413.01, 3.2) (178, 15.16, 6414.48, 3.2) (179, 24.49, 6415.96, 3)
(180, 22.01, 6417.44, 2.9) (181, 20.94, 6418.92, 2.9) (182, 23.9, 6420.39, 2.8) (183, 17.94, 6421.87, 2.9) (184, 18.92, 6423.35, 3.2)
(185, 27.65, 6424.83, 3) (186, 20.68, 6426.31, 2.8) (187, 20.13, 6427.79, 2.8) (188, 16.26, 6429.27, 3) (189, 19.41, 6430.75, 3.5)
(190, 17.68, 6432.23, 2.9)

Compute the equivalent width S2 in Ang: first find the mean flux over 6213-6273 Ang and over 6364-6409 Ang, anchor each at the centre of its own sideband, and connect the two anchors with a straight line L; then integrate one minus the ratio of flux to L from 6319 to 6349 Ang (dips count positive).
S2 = 1.3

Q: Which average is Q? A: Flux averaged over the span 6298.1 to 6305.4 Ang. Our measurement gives 24.9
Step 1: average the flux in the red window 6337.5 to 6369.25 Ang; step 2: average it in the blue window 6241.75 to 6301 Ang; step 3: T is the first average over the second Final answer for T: 1.1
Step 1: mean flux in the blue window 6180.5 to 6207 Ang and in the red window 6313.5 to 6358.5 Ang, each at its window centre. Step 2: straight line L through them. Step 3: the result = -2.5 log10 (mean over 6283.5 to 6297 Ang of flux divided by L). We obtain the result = -0.06 mag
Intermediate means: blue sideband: 21.2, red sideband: 20.9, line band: 22.1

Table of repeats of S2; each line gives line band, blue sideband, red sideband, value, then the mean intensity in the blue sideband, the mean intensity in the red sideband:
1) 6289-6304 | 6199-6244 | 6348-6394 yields -1.46 Ang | 21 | 23.3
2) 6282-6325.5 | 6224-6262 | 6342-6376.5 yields 0.88 Ang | 20.8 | 23.6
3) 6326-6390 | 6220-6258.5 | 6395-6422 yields -3.63 Ang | 21.2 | 21.9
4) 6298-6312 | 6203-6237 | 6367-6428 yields -0.93 Ang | 21.1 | 22.3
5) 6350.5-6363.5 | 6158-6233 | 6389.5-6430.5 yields -0.92 Ang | 21.5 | 21.7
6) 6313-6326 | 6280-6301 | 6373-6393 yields 2.00 Ang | 23.1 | 23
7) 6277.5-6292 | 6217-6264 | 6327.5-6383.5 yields 0.50 Ang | 21.2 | 22.8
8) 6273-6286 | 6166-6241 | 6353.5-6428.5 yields 0.22 Ang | 20.9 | 22.8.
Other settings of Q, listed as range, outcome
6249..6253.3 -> 20.7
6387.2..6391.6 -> 23.8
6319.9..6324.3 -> 17.3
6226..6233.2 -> 22.3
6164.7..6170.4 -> 19.5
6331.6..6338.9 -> 20.5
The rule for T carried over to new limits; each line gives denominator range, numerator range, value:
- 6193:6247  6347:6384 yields 1.11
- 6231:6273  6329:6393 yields 1.15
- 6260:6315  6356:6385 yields 1.10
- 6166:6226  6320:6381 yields 1.06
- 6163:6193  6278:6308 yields 1.07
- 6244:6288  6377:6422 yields 1.09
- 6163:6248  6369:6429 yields 1.05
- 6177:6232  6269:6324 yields 1.01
